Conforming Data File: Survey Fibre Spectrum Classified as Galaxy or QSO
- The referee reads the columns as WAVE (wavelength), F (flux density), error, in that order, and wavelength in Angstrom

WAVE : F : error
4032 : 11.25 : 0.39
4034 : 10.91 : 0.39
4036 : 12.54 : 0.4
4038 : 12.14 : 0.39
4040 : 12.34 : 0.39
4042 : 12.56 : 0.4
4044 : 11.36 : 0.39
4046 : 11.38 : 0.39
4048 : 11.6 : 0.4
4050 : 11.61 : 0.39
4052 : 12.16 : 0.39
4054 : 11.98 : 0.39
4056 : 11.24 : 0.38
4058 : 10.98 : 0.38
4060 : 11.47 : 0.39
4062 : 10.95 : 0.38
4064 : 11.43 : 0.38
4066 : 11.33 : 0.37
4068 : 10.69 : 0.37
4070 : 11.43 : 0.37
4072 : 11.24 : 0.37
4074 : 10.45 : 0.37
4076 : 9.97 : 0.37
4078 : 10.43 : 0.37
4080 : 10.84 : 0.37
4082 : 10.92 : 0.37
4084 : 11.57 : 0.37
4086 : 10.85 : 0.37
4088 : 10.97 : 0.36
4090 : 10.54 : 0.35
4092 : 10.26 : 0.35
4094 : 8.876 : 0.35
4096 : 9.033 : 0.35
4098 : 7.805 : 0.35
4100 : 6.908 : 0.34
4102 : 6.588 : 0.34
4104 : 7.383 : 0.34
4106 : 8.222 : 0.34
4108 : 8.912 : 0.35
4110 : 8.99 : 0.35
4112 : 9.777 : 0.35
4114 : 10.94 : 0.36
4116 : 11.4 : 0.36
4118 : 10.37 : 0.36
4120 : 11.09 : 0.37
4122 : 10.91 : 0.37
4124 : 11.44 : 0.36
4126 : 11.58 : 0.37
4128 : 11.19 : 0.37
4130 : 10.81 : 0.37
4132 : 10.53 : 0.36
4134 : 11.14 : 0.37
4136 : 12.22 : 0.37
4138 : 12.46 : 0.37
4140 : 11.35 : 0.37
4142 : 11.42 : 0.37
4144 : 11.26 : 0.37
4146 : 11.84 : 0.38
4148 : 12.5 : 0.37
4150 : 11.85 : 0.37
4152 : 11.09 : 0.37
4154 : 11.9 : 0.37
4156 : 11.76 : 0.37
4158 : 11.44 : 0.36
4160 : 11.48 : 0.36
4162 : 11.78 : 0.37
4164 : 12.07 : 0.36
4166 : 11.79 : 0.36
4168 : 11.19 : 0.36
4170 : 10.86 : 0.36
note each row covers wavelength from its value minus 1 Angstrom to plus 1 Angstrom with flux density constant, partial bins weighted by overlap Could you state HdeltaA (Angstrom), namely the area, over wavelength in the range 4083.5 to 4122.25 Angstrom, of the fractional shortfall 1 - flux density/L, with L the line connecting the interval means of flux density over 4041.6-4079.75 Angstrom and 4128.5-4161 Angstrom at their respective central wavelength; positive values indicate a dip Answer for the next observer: 6.4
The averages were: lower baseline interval 11.2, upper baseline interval 11.6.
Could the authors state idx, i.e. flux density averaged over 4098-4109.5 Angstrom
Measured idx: 7.68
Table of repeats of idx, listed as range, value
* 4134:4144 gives 11.7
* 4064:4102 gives 10.2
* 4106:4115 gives 9.5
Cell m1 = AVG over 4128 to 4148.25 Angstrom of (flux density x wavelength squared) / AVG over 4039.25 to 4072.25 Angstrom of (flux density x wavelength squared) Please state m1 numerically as 1.0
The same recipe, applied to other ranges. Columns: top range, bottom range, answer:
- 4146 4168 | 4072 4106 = 1.27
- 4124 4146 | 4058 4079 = 1.08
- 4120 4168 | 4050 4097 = 1.10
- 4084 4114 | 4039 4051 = 0.79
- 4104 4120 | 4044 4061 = 0.87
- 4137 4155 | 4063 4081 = 1.12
